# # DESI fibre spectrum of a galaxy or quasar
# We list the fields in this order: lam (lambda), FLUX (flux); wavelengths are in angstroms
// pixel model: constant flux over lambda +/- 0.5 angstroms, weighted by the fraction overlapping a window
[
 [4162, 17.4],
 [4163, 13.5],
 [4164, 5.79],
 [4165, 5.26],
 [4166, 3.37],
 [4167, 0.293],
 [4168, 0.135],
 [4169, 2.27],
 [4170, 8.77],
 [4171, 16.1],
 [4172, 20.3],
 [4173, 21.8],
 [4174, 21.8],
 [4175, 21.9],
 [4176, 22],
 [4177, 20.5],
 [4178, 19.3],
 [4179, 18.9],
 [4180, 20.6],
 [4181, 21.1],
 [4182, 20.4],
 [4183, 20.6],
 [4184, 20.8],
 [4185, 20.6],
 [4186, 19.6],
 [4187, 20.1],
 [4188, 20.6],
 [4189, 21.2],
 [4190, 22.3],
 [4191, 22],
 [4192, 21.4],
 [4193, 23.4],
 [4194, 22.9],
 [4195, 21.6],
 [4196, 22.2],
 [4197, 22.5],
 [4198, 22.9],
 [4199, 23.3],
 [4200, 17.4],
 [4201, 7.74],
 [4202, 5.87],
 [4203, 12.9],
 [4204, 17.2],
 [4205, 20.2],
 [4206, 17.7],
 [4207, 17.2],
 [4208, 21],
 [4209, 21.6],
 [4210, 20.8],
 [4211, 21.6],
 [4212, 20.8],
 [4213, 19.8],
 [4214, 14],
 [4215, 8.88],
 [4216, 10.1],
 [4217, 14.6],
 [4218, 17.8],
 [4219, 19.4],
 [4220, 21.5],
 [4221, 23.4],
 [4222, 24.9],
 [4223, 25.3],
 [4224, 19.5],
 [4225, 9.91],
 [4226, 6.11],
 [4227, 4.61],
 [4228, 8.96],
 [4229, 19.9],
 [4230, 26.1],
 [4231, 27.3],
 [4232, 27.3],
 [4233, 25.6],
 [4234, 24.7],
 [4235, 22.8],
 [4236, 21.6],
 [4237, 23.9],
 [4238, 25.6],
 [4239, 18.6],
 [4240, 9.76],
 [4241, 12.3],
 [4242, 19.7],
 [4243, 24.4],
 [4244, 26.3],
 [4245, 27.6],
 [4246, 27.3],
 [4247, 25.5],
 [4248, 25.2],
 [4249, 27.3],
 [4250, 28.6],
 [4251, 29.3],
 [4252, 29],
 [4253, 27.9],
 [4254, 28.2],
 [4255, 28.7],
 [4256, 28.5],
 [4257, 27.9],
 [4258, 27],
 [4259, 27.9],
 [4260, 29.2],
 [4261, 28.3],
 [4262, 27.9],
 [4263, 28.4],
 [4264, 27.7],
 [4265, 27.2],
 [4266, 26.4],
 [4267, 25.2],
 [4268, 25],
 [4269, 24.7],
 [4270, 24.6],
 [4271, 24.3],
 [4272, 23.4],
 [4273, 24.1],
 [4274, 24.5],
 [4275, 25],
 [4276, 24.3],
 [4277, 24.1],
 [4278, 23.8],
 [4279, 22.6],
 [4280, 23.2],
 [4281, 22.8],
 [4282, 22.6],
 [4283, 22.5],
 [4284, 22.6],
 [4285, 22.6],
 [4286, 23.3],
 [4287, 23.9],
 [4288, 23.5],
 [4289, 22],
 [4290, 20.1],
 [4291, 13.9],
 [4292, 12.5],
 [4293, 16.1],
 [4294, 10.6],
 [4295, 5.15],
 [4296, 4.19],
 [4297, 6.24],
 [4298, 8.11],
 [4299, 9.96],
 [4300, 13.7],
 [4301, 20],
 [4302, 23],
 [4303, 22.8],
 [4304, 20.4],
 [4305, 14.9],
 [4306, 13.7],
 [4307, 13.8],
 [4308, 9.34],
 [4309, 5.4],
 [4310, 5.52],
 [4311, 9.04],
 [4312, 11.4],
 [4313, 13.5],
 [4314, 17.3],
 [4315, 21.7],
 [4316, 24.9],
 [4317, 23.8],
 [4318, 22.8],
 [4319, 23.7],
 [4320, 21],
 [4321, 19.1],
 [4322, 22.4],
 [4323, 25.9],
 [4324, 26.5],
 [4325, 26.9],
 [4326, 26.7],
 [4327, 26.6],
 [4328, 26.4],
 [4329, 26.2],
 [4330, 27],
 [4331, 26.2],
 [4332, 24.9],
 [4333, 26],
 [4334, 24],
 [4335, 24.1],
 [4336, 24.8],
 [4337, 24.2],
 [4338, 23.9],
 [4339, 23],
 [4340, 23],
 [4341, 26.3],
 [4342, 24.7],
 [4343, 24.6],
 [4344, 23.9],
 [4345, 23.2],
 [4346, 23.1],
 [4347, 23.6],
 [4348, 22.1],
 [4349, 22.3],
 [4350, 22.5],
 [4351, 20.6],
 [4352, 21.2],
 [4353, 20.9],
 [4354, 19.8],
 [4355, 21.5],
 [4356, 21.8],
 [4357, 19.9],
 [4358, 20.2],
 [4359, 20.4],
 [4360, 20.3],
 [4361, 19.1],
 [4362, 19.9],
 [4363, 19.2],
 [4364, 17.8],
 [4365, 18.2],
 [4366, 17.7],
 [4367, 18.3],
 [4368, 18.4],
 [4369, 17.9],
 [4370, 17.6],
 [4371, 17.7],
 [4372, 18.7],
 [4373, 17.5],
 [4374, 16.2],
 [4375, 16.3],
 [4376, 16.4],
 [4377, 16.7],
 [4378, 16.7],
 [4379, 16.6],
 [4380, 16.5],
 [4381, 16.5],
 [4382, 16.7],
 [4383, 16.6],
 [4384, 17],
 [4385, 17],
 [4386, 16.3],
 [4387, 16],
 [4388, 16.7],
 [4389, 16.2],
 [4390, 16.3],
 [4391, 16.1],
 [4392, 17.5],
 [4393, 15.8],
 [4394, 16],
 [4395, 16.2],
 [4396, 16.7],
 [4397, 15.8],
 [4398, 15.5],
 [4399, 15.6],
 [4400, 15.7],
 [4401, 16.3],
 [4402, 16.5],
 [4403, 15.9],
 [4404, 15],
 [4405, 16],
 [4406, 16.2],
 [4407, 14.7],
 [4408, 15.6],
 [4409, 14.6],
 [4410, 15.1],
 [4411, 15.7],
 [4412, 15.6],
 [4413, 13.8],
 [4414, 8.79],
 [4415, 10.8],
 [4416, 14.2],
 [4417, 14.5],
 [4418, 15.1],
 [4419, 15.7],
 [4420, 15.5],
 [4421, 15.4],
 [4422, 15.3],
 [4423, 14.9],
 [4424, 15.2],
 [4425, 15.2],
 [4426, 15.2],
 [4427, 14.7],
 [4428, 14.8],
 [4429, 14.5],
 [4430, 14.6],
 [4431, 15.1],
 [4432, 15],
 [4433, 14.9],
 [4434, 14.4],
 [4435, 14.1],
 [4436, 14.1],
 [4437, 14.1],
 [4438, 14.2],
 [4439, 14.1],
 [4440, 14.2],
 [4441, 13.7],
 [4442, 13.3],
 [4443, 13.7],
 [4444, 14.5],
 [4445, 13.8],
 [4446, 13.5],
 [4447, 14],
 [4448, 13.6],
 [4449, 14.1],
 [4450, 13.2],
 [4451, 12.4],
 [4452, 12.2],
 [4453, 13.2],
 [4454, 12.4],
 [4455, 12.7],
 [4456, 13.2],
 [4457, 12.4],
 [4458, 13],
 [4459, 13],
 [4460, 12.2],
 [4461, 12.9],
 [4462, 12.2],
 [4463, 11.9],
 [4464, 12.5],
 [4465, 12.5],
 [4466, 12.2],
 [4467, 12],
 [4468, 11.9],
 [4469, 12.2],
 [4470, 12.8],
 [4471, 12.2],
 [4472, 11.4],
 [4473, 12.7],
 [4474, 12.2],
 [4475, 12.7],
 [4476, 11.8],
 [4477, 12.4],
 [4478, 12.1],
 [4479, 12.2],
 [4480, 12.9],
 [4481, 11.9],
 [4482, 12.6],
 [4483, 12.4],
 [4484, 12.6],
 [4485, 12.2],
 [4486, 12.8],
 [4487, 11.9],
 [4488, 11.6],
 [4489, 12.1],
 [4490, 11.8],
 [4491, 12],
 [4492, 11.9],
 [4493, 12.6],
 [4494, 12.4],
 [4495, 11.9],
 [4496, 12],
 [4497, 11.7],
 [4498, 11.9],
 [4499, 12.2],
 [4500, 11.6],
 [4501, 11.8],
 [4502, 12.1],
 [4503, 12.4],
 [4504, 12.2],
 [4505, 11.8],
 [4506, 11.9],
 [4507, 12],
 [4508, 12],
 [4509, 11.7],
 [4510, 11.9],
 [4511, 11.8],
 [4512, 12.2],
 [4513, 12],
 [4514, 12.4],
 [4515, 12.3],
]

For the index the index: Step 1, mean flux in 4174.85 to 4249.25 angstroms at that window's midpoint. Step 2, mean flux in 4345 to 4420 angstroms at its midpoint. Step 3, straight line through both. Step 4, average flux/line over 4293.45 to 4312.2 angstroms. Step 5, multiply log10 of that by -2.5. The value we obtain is 0.47 mag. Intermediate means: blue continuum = 19.9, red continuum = 17.3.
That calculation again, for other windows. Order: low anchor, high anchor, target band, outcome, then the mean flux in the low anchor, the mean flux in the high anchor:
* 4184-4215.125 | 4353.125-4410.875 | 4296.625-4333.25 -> -0.07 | 19.2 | 17.2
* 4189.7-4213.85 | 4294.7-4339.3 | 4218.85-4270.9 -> -0.22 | 19.3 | 19.2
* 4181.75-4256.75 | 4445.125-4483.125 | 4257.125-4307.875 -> -0.12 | 20.7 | 12.6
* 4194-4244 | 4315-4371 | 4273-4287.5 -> -0.14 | 18.7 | 22.5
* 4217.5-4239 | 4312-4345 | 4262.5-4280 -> -0.15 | 20.3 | 23.7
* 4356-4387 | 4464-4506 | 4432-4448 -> 0.03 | 17.8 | 12.2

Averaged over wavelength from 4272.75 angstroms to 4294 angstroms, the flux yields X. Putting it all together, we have 21.6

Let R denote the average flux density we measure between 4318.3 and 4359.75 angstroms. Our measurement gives 23.5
